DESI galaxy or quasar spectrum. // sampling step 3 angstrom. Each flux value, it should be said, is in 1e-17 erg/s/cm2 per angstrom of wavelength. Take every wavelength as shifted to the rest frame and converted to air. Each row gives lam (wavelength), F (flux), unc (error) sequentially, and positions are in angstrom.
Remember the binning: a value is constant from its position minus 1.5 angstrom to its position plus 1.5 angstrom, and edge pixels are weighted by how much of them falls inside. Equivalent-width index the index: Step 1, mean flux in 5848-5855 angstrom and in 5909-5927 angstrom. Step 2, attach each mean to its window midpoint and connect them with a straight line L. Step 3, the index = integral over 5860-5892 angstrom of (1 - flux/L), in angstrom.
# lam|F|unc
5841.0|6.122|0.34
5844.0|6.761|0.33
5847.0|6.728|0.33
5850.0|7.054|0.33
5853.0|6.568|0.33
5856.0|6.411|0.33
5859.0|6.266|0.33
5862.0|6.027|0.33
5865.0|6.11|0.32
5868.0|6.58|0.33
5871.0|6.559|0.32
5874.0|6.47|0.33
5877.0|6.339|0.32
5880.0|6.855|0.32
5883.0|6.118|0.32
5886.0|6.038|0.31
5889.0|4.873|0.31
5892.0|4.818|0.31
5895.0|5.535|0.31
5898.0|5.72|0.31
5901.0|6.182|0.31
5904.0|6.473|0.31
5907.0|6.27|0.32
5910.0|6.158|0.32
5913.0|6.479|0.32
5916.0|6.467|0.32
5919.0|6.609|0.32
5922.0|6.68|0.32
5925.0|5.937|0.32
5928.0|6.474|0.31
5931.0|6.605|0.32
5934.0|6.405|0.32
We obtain 2.4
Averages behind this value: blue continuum 6.78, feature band 6.13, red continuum 6.4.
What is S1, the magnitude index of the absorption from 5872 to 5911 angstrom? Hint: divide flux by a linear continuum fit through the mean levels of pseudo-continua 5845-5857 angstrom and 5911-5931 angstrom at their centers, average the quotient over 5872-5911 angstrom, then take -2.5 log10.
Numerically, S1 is 0.097 mag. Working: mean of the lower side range 6.7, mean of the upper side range 6.45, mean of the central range 5.99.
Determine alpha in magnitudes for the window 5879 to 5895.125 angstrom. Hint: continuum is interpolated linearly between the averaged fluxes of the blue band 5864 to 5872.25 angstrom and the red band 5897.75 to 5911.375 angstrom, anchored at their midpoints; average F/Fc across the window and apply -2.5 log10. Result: 0.11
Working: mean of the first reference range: 6.43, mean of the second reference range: 6.2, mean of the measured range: 5.69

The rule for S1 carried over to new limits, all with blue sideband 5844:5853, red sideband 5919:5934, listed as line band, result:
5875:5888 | 0.06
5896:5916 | 0.05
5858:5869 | 0.09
